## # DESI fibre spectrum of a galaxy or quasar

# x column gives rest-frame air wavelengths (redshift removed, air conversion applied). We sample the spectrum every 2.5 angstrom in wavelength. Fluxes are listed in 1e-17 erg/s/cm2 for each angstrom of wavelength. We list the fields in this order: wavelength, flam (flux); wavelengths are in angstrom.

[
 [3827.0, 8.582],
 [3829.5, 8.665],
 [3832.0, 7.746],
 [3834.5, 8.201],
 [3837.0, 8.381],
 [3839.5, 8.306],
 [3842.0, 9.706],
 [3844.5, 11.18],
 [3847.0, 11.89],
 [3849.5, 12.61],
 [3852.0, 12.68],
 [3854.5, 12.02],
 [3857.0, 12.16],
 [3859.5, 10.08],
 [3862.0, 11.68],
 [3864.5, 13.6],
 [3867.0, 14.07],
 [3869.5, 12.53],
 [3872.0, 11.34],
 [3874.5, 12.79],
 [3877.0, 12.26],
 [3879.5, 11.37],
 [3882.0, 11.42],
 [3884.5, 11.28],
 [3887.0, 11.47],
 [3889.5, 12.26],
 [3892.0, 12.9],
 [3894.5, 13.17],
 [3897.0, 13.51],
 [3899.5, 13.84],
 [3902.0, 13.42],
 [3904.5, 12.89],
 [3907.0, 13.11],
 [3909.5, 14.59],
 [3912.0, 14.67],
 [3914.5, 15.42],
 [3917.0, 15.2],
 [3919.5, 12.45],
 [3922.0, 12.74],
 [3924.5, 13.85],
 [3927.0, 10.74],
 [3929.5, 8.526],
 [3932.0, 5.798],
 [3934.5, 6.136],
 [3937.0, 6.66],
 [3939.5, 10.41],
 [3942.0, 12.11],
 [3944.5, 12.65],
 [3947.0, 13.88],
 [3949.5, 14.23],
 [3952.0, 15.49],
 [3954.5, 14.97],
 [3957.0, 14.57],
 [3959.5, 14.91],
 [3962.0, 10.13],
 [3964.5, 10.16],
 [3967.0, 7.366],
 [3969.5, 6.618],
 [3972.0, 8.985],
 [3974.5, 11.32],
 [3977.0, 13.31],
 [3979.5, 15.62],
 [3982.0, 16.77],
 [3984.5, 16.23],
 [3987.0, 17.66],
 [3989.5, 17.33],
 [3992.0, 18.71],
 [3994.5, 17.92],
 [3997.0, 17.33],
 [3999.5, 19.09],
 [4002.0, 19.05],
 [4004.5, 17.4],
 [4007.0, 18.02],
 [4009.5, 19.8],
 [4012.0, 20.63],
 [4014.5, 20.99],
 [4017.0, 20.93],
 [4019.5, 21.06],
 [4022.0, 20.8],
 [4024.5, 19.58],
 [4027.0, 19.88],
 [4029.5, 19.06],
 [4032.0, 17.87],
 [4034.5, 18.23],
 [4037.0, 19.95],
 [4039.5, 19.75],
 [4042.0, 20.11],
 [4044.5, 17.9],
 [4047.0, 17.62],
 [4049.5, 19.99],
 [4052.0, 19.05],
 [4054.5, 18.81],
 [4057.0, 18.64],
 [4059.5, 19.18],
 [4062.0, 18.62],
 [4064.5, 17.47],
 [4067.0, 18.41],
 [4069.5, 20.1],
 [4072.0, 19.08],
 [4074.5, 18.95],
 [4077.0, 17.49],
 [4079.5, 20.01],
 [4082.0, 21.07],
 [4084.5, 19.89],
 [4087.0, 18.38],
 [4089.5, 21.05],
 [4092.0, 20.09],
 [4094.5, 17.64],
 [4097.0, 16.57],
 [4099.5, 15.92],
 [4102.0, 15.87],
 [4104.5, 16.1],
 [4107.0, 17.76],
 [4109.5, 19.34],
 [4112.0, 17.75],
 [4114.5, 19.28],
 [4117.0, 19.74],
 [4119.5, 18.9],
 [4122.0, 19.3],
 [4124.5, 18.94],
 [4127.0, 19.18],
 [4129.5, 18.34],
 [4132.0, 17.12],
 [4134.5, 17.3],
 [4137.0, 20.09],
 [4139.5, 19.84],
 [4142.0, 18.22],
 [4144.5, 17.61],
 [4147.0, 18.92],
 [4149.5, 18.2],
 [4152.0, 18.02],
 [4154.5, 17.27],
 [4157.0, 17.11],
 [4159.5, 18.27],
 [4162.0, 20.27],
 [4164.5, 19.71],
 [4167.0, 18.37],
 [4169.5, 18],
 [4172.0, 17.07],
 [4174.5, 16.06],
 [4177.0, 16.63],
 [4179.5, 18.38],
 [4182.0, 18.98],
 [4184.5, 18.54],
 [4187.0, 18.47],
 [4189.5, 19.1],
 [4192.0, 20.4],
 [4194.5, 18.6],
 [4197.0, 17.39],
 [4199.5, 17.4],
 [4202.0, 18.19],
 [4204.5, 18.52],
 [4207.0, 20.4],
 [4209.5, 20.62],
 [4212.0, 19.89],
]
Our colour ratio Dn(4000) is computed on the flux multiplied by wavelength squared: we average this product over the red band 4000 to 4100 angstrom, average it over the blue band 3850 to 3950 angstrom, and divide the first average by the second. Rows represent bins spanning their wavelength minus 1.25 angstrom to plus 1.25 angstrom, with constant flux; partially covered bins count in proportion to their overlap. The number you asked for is 1.70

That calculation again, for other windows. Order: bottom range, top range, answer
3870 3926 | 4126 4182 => 1.59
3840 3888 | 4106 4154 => 1.79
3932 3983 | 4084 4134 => 1.70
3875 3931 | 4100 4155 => 1.61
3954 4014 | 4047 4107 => 1.27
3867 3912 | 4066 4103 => 1.63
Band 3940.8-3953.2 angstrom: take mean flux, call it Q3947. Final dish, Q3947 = 13.7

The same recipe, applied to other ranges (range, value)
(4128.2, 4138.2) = 18.2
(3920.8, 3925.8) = 13.3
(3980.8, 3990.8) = 17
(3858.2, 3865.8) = 11.8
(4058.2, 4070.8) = 18.8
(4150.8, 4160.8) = 17.7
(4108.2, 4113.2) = 18.5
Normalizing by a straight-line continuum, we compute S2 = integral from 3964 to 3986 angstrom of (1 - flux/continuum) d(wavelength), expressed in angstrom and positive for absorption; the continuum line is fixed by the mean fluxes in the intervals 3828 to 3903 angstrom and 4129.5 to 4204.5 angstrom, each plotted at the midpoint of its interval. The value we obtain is 3.3 angstrom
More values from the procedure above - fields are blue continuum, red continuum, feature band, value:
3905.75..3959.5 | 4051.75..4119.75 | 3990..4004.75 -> -3.2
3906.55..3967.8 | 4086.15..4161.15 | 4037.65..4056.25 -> -4.0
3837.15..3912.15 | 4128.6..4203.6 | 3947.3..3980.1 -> 4.5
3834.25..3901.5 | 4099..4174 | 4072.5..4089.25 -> -2.4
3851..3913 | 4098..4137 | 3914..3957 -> 6.2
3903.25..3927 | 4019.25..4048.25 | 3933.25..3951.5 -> 4.8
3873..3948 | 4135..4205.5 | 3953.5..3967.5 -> 1.1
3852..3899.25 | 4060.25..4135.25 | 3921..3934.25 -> 3.6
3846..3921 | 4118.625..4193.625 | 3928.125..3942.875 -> 6.0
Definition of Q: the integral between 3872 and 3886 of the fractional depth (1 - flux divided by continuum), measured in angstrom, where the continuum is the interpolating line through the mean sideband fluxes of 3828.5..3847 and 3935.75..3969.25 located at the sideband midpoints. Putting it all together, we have -2.3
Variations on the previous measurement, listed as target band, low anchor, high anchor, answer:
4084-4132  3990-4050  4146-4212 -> 1.06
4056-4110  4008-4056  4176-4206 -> 1.92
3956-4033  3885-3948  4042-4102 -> -4.26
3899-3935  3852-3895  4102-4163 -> 2.26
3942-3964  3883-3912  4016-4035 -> 3.15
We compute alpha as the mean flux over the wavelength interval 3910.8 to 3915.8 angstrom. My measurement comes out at 15.1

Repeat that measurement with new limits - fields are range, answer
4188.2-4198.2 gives 18.9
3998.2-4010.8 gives 18.7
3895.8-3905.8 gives 13.4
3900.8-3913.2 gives 13.7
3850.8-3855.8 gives 12.3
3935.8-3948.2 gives 11.1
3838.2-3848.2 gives 10.3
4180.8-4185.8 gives 18.8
